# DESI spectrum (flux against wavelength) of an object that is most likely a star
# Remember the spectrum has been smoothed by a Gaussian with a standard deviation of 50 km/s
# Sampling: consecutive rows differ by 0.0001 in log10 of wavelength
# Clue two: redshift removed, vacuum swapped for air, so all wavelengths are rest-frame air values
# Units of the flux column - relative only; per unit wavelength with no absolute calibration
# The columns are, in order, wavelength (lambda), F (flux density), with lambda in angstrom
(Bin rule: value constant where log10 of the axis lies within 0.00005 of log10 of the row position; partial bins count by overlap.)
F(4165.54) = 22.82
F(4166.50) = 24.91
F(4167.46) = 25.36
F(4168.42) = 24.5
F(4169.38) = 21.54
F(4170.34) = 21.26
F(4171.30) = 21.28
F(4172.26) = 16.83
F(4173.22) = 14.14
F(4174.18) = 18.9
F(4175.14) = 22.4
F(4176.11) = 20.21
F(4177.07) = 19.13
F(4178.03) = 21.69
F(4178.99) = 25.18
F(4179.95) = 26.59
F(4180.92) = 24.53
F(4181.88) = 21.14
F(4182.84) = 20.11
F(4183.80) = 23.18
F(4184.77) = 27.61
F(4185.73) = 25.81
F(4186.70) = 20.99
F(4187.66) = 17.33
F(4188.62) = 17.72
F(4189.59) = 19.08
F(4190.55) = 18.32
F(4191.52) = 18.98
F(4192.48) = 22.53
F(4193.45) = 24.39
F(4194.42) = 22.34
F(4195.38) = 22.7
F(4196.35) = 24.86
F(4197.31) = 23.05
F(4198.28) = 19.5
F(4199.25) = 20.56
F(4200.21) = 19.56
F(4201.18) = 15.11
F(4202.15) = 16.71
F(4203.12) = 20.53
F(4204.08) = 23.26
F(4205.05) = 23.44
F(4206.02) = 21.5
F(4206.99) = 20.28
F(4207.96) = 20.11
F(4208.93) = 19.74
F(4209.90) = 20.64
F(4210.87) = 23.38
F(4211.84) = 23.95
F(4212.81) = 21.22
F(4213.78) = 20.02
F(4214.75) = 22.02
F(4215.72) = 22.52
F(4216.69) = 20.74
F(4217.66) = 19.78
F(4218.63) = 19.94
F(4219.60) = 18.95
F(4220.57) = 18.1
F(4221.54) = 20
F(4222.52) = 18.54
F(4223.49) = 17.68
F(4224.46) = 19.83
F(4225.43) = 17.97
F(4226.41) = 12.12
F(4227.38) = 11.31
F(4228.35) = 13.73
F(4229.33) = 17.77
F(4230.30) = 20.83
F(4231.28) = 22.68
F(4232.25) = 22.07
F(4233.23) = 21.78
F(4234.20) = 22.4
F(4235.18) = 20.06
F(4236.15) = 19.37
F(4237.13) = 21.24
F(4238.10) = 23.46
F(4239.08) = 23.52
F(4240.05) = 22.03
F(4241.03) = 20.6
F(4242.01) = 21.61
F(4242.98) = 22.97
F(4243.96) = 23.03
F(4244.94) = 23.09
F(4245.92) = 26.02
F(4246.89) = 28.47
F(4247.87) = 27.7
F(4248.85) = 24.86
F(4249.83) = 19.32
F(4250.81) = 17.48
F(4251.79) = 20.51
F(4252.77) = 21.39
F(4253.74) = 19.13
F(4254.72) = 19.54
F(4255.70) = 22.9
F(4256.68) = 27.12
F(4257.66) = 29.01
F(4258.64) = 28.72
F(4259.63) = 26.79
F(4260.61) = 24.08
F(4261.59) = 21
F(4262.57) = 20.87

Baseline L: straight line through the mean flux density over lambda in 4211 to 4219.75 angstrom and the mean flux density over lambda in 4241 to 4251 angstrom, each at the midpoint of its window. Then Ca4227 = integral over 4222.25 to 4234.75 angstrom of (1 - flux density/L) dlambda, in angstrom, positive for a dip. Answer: 2.16 angstrom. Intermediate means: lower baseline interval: 21.2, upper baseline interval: 23.5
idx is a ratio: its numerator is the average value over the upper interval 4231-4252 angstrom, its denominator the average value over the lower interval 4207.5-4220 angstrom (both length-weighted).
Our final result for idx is 1.07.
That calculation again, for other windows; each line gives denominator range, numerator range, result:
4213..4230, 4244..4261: 1.30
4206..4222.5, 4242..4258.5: 1.13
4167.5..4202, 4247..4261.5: 1.11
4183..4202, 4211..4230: 0.89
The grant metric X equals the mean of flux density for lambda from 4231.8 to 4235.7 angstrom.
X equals 21.6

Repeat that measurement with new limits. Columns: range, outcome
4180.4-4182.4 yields 22.8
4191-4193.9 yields 21.9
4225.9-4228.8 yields 12.4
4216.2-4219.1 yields 20.2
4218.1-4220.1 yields 19.5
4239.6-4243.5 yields 21.8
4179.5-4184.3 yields 23.1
